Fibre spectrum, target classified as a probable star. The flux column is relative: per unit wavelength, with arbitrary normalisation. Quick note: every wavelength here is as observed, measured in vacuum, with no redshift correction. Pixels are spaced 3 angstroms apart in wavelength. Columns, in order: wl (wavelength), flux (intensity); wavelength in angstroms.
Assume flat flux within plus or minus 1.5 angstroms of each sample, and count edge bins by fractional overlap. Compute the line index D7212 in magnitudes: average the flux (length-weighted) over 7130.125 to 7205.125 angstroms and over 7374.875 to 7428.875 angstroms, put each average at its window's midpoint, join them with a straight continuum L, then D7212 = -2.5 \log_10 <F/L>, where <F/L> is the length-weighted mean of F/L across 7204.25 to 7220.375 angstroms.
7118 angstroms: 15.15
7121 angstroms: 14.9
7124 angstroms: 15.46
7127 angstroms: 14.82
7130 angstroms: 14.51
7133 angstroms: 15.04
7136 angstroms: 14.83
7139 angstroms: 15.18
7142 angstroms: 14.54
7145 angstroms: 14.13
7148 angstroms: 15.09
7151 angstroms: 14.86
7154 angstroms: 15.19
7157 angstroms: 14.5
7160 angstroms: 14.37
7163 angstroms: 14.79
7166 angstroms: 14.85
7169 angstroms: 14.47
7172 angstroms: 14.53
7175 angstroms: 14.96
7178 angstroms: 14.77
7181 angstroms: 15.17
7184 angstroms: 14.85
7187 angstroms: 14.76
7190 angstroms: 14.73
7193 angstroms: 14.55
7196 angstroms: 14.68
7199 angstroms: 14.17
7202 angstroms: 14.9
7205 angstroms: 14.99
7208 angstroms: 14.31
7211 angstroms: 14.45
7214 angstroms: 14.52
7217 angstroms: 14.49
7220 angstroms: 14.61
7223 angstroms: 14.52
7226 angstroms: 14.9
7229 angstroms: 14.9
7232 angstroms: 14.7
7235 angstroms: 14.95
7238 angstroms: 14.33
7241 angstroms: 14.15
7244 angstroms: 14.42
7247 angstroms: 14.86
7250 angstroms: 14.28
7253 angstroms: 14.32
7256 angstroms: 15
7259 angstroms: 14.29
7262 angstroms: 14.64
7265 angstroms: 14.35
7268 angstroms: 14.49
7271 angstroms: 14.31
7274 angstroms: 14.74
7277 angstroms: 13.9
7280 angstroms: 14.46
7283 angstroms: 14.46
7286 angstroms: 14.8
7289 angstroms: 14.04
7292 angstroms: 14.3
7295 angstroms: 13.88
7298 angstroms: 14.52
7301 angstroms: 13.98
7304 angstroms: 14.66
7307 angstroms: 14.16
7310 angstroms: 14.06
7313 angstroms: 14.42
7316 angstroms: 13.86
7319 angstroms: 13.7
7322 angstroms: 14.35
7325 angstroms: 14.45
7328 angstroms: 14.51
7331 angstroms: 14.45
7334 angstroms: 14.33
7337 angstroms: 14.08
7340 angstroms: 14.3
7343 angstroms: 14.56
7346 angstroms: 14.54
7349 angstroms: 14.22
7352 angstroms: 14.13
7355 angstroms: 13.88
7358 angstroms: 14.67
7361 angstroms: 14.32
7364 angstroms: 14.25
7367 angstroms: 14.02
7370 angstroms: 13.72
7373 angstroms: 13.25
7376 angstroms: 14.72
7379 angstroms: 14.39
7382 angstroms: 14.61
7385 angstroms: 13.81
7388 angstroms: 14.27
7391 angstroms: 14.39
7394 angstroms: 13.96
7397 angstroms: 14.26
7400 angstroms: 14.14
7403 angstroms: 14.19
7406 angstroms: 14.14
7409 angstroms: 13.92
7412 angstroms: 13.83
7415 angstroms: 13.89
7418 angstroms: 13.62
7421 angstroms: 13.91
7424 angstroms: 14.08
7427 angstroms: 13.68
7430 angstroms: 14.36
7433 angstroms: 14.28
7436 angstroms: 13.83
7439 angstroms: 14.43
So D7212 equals 0.006 mag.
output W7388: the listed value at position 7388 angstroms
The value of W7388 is 14.27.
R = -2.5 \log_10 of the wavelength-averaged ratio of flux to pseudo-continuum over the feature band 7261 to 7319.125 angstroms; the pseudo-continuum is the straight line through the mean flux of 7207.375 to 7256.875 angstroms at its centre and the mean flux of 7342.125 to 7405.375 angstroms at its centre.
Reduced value 0.01 mag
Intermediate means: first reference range 14.6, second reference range 14.2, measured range 14.3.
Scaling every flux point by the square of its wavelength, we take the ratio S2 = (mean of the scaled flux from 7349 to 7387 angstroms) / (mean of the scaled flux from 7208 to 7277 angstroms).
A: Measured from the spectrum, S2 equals 1.0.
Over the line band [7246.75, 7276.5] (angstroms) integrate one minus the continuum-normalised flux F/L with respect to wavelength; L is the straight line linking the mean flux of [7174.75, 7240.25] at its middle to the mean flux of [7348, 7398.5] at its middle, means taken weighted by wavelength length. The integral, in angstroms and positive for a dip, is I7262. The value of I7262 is 0.0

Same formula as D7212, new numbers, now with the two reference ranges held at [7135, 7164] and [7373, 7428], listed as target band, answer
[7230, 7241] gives -0.01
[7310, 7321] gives 0.02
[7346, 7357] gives 0.00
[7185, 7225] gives 0.00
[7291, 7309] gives 0.01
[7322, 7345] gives -0.01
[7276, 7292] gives 0.00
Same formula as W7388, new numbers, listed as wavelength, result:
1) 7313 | 14.42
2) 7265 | 14.35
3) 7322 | 14.35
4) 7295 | 13.88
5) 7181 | 15.17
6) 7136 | 14.83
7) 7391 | 14.39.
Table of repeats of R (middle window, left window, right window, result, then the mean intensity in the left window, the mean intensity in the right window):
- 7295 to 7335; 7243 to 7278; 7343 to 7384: 0.01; 14.5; 14.2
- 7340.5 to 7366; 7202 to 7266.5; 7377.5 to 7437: -0.01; 14.6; 14.1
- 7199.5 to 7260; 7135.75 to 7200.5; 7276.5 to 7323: -0.01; 14.7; 14.2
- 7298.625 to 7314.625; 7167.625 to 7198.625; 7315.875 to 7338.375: 0.00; 14.7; 14.2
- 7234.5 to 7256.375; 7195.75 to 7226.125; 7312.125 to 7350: 0.00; 14.6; 14.3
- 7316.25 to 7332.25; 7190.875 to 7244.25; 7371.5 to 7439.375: 0.00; 14.6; 14.1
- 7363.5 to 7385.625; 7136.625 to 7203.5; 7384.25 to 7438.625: 0.00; 14.7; 14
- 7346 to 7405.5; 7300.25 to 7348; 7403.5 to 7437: -0.01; 14.3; 14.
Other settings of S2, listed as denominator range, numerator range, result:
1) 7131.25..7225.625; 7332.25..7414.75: 1.02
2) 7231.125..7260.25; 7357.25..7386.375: 1.01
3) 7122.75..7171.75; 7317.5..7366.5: 1.02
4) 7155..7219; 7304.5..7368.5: 1.01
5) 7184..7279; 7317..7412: 1.01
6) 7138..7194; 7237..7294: 1.01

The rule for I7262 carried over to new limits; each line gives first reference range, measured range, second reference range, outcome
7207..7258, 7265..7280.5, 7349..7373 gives 0.05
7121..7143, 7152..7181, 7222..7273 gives 0.14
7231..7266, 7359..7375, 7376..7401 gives 0.38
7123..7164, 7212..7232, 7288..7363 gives -0.12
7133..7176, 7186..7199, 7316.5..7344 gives 0.02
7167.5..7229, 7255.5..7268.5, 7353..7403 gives -0.03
